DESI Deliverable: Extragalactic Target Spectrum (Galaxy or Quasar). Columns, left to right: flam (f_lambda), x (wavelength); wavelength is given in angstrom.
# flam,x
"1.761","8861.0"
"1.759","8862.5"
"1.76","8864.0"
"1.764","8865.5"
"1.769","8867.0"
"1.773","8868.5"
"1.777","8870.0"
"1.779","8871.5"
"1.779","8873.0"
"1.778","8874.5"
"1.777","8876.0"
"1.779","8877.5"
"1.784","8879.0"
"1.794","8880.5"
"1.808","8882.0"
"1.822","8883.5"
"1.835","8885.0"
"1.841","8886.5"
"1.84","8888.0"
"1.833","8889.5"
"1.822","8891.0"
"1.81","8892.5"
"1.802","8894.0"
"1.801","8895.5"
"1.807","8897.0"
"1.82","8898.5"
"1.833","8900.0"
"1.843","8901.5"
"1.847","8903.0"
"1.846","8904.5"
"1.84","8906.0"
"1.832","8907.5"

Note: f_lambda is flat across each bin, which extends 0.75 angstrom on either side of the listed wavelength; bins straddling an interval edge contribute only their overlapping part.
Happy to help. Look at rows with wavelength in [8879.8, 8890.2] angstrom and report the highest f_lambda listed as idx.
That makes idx 1.841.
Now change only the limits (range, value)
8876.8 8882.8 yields 1.808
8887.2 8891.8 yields 1.84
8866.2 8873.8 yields 1.779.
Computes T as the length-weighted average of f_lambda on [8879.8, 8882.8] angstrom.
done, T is 1.8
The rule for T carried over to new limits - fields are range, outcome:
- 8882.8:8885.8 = 1.83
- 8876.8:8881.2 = 1.79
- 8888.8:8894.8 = 1.82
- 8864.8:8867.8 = 1.77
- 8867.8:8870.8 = 1.78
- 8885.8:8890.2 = 1.84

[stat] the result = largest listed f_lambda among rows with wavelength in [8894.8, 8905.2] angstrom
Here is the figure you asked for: 1.847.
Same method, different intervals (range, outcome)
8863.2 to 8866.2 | 1.764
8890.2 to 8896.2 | 1.822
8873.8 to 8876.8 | 1.778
